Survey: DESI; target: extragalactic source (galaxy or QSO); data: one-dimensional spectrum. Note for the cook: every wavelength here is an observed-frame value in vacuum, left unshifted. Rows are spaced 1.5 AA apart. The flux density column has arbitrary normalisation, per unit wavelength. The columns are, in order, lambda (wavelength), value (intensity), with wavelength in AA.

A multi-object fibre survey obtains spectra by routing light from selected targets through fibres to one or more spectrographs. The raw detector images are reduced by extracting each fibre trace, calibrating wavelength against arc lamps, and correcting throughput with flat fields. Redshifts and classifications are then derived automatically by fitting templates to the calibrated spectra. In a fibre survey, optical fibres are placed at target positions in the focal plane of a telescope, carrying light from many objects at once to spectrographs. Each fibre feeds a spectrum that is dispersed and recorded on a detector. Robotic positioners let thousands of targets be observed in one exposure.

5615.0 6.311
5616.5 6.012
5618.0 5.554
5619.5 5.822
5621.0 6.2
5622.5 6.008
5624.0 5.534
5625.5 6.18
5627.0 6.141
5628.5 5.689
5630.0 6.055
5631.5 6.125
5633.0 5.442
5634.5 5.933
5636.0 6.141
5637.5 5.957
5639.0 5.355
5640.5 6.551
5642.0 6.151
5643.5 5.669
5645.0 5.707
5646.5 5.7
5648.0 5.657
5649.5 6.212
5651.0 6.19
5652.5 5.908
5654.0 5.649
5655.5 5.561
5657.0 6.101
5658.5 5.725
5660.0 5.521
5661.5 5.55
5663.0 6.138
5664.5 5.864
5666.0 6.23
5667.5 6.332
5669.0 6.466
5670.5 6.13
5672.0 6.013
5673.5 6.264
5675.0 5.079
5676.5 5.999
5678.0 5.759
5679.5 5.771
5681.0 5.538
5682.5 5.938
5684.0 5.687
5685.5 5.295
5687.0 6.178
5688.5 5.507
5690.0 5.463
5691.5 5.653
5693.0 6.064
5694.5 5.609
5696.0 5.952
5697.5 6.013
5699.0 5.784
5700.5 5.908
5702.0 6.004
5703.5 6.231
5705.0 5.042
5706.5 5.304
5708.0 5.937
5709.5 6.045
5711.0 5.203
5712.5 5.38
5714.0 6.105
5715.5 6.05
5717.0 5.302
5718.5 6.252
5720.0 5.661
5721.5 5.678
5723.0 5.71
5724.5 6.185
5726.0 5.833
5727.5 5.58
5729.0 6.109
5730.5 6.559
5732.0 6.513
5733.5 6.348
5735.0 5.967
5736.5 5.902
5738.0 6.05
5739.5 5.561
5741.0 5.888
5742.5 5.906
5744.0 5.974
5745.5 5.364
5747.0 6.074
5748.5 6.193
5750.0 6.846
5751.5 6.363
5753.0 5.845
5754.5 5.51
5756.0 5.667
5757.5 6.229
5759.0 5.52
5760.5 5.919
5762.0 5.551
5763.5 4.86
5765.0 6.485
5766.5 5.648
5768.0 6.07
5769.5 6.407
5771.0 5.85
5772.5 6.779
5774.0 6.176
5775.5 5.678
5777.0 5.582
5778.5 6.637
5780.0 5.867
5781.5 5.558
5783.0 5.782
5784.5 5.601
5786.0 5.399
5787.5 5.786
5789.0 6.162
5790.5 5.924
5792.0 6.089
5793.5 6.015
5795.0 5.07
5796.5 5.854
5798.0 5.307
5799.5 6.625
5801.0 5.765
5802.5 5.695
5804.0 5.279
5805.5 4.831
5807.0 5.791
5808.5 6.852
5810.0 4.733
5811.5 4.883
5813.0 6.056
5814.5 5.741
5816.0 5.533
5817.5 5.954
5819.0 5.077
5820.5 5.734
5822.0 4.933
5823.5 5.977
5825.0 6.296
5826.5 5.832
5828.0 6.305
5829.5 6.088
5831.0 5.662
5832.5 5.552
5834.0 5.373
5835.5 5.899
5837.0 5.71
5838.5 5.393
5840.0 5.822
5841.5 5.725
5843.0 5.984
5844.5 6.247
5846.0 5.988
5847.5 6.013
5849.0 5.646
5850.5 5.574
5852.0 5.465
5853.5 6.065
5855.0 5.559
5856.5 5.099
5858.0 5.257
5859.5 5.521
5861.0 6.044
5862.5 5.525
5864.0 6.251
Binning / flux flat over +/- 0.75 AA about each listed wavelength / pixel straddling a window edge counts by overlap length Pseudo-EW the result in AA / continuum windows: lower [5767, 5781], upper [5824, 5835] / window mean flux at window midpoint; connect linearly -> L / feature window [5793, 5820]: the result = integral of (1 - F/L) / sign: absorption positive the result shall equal 1.61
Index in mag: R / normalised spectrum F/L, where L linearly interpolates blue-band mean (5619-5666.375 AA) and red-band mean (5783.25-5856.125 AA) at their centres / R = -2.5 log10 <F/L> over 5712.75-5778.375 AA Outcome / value -0.03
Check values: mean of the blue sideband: 5.89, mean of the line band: 5.95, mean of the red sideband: 5.72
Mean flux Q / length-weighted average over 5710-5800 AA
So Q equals 5.9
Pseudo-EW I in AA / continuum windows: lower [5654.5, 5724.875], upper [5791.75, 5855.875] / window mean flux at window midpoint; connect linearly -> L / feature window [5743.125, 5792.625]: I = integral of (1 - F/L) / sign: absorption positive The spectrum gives -1.42 AA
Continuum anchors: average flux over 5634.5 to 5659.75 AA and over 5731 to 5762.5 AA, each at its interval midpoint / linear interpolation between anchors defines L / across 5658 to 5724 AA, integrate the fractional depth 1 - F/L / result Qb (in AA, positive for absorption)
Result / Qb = 1.3 AA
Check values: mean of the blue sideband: 5.88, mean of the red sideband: 5.97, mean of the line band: 5.8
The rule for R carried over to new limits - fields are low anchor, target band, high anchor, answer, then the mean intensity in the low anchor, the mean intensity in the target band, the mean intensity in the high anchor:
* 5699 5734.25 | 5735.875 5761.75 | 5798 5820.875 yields -0.03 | 5.87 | 5.92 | 5.62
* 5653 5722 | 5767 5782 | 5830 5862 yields -0.06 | 5.8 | 6.06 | 5.7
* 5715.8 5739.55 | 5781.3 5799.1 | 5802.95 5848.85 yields 0.01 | 5.96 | 5.73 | 5.71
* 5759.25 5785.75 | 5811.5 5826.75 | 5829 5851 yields 0.03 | 5.89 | 5.67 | 5.78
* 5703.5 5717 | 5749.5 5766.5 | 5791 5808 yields -0.04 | 5.65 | 5.87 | 5.69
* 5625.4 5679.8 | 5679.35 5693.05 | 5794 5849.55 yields 0.03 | 5.91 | 5.69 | 5.71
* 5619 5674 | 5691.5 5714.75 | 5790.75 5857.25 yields 0.02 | 5.94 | 5.77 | 5.71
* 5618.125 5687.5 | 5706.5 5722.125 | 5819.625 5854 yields 0.02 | 5.89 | 5.74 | 5.79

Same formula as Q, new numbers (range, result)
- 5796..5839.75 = 5.68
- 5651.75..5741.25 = 5.85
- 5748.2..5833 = 5.81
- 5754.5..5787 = 5.86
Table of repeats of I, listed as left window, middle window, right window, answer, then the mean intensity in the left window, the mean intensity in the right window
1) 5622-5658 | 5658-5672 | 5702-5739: -0.3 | 5.9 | 5.87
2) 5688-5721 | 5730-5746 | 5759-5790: -0.5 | 5.75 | 5.88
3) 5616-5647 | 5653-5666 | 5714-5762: 0.3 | 5.9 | 5.95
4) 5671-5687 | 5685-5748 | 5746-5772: 0.1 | 5.76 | 5.95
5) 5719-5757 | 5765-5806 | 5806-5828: -0.3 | 5.97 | 5.68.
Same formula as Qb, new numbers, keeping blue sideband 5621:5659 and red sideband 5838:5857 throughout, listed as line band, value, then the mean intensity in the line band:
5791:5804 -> 0.0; 5.77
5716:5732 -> -0.2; 5.92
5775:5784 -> -0.1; 5.85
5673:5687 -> 0.4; 5.72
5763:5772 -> -0.2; 5.94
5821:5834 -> -0.1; 5.8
